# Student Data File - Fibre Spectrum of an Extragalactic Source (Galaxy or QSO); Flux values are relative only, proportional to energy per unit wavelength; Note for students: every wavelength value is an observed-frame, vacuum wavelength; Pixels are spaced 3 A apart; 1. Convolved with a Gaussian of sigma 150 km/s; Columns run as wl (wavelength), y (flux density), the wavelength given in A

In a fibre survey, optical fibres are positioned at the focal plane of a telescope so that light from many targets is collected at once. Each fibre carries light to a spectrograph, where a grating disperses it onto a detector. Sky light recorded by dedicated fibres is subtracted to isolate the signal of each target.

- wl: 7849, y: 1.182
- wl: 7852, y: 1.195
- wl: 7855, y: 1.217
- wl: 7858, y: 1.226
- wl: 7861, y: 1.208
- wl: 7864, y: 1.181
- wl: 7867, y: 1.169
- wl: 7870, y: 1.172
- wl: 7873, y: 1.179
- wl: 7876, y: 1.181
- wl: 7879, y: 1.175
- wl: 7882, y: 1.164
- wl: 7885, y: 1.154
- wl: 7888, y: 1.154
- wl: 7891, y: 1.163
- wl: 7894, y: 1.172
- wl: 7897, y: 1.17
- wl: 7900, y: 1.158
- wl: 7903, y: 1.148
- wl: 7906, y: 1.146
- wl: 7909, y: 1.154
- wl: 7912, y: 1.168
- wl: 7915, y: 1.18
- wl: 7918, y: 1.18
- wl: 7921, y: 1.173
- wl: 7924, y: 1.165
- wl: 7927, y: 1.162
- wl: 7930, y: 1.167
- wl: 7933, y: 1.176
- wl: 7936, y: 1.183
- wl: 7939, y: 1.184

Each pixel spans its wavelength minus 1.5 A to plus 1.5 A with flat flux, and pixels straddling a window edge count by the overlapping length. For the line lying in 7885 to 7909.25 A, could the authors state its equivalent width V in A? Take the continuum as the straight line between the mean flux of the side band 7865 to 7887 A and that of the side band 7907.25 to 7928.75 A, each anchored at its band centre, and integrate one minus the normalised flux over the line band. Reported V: 0.2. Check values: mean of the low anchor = 1.17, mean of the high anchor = 1.17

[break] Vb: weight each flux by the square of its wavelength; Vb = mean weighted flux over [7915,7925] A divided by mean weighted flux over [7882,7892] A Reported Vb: 1.0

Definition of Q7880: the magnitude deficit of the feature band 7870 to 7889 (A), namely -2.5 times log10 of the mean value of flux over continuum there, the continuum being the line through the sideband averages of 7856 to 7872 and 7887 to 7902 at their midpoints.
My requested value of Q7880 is 0.01 mag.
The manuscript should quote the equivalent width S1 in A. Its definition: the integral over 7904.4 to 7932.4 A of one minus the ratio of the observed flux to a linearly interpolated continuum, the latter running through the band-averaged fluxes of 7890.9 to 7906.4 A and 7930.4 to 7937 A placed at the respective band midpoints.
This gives 0.1 A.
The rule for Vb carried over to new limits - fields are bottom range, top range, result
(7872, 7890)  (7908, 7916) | 1.01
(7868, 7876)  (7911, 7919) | 1.01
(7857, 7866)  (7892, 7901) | 0.98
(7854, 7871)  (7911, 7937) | 1.00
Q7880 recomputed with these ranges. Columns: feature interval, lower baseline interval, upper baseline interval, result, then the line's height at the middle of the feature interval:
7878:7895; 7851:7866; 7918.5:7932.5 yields 0.02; 1.19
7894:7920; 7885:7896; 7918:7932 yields 0.00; 1.17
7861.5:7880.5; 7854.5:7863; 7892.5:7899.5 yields 0.02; 1.2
